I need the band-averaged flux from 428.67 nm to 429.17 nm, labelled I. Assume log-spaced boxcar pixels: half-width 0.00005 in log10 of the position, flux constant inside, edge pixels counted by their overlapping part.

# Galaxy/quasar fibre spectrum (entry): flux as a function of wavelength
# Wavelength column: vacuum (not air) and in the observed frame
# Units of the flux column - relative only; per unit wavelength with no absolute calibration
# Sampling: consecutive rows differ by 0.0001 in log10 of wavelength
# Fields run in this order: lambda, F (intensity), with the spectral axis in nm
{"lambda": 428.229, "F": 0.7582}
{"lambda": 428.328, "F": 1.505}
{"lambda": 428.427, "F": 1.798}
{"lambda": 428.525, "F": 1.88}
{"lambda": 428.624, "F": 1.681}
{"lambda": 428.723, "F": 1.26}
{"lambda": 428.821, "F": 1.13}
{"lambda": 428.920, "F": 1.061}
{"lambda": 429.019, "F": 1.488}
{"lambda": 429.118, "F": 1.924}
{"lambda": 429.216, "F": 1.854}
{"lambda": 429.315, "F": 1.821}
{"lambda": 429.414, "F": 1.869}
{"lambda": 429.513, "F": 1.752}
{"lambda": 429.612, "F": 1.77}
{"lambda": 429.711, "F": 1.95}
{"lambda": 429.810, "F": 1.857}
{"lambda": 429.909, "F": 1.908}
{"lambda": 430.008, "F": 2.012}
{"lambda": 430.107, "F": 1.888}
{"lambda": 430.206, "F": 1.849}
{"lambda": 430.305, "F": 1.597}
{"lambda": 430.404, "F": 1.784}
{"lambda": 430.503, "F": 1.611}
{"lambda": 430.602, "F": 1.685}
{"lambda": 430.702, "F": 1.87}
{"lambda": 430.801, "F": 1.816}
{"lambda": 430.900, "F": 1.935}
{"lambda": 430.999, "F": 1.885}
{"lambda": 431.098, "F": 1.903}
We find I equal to 1.38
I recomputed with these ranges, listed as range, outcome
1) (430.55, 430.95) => 1.82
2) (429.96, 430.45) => 1.83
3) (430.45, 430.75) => 1.72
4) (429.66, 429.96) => 1.9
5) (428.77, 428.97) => 1.1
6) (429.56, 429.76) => 1.86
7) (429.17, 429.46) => 1.85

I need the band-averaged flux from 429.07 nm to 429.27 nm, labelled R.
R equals 1.89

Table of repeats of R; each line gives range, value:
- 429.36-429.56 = 1.81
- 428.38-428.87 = 1.55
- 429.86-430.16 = 1.94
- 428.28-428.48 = 1.66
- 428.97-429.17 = 1.71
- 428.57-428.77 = 1.48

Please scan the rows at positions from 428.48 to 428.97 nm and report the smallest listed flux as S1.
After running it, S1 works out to 1.061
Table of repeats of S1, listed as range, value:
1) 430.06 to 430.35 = 1.597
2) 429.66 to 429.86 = 1.857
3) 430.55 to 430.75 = 1.685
